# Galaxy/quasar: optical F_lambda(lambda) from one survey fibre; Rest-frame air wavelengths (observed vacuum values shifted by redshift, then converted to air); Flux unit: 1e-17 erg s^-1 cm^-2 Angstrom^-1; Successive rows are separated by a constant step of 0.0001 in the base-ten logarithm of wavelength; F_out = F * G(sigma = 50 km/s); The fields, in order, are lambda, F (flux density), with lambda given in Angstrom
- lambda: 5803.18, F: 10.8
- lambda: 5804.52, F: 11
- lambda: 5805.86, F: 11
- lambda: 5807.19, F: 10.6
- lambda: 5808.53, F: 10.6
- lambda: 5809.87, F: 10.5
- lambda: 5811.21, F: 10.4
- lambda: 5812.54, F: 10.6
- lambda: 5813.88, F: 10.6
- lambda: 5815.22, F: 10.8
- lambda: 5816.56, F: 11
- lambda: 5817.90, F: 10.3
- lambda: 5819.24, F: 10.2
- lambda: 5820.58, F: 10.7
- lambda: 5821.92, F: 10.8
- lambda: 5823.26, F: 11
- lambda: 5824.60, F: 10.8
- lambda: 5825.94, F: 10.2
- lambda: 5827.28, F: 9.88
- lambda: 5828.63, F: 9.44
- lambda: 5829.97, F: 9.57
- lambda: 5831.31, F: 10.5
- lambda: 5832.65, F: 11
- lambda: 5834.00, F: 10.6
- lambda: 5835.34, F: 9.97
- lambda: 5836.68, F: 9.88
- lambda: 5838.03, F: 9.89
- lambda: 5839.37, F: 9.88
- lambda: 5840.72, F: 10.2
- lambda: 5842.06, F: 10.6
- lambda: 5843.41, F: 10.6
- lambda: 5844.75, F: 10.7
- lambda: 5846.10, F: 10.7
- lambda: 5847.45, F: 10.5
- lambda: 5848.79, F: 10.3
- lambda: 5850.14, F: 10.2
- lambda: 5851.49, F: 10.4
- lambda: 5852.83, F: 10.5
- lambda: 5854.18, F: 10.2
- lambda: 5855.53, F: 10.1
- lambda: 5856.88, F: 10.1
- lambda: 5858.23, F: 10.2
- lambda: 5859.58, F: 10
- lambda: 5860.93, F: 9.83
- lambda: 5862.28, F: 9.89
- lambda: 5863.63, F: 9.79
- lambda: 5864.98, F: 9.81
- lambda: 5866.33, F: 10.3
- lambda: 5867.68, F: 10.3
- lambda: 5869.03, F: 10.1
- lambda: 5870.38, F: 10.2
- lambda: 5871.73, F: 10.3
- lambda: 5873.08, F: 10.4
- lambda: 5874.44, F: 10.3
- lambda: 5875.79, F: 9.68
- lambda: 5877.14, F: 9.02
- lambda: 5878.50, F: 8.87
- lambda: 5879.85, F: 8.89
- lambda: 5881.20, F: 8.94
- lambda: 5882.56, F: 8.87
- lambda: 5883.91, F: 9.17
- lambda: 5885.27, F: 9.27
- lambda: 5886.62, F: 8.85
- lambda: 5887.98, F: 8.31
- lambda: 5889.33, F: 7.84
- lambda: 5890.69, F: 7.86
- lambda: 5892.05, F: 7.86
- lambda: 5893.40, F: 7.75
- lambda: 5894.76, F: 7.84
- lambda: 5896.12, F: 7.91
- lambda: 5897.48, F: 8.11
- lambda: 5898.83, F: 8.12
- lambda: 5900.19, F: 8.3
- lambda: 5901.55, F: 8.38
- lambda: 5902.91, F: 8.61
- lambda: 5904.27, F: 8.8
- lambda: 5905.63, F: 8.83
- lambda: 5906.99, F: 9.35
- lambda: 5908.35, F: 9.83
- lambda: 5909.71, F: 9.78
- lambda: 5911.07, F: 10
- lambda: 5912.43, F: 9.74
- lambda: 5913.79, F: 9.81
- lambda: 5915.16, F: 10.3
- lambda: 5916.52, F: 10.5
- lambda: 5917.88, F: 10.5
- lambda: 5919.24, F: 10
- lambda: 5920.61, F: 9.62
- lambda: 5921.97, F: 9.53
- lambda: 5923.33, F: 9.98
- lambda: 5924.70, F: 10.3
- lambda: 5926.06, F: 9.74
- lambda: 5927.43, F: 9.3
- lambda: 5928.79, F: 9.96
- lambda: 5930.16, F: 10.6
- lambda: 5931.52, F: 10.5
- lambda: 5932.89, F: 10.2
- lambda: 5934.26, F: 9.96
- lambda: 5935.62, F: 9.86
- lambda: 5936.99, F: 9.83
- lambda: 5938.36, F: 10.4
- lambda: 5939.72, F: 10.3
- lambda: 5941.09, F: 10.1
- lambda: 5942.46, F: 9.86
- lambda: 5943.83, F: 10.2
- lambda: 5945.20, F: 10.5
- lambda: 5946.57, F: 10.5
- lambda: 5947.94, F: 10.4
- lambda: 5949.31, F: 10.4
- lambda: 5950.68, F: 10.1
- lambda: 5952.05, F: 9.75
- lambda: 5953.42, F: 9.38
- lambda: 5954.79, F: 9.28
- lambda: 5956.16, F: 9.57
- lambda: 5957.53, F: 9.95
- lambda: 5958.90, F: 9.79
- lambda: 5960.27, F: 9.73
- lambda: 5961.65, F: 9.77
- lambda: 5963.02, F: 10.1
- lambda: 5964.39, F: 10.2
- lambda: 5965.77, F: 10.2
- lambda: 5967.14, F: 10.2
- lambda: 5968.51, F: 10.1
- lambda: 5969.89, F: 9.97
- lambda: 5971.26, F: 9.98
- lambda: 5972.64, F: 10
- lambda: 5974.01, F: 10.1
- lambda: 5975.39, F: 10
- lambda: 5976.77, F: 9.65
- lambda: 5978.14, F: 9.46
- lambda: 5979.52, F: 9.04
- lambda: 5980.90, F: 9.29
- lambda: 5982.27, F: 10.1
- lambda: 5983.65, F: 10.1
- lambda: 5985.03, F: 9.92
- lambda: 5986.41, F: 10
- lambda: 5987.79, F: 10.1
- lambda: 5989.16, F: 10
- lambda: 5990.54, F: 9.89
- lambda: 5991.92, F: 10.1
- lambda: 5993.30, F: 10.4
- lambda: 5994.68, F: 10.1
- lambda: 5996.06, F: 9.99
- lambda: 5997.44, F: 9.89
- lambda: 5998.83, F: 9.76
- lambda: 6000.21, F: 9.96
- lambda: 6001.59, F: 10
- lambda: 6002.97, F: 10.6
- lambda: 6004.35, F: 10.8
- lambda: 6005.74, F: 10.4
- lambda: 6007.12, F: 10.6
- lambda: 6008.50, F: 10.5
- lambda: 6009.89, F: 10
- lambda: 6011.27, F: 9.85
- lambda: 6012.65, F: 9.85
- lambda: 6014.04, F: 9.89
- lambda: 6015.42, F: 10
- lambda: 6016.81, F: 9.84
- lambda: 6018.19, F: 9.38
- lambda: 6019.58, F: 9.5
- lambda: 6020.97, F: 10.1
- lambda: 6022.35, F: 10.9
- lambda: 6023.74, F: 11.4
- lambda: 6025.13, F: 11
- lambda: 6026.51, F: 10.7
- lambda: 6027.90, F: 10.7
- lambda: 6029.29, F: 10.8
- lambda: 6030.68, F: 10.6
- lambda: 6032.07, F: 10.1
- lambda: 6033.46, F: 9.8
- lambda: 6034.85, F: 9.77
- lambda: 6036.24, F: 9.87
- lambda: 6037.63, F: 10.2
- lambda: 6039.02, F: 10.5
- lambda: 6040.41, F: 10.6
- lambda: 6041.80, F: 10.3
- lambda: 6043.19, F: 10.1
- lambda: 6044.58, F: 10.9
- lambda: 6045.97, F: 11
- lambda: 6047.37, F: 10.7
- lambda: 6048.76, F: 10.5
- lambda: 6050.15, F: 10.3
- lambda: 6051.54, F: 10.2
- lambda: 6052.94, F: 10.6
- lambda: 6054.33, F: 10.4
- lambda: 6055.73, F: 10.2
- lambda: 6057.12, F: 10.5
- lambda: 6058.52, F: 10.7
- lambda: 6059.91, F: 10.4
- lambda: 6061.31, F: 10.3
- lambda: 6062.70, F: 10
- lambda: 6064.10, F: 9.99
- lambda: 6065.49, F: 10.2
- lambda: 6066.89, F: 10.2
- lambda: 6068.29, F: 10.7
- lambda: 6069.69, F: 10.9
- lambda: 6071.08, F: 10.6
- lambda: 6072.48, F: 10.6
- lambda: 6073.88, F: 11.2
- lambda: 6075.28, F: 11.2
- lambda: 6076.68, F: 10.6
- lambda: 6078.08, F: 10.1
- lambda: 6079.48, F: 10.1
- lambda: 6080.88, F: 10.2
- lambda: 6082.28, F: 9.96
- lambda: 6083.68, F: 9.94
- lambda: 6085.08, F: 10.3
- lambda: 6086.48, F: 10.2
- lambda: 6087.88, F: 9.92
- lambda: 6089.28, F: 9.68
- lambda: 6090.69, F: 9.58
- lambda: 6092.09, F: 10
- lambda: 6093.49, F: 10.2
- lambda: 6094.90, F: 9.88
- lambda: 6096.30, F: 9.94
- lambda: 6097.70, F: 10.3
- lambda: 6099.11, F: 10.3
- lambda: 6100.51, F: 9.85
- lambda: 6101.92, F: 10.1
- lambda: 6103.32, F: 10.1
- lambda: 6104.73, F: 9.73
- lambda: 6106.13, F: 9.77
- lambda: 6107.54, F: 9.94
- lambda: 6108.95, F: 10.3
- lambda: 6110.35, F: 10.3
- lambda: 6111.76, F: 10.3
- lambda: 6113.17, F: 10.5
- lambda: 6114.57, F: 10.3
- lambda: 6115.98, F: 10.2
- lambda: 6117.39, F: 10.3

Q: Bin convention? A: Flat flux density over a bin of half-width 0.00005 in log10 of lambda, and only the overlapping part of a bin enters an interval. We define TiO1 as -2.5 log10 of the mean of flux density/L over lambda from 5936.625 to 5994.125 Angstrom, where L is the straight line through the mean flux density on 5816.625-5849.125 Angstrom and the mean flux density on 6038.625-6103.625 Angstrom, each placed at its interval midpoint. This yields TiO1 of 0.04 mag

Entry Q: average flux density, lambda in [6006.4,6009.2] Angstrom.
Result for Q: 10.5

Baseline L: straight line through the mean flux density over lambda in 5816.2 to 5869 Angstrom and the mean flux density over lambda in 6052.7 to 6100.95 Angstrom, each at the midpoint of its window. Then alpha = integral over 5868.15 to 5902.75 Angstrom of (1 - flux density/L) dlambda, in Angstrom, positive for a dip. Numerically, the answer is 4.79 Angstrom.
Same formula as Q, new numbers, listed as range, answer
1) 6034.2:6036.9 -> 9.82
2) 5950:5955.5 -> 9.63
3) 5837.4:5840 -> 9.9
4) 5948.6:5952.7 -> 10.1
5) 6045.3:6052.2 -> 10.5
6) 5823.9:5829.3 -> 10.1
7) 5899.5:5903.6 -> 8.42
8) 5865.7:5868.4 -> 10.3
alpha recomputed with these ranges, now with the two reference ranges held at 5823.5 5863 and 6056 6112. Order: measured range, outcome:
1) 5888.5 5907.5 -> 3.7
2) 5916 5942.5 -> 0.5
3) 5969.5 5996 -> 0.8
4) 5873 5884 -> 1.0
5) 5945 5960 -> 0.4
